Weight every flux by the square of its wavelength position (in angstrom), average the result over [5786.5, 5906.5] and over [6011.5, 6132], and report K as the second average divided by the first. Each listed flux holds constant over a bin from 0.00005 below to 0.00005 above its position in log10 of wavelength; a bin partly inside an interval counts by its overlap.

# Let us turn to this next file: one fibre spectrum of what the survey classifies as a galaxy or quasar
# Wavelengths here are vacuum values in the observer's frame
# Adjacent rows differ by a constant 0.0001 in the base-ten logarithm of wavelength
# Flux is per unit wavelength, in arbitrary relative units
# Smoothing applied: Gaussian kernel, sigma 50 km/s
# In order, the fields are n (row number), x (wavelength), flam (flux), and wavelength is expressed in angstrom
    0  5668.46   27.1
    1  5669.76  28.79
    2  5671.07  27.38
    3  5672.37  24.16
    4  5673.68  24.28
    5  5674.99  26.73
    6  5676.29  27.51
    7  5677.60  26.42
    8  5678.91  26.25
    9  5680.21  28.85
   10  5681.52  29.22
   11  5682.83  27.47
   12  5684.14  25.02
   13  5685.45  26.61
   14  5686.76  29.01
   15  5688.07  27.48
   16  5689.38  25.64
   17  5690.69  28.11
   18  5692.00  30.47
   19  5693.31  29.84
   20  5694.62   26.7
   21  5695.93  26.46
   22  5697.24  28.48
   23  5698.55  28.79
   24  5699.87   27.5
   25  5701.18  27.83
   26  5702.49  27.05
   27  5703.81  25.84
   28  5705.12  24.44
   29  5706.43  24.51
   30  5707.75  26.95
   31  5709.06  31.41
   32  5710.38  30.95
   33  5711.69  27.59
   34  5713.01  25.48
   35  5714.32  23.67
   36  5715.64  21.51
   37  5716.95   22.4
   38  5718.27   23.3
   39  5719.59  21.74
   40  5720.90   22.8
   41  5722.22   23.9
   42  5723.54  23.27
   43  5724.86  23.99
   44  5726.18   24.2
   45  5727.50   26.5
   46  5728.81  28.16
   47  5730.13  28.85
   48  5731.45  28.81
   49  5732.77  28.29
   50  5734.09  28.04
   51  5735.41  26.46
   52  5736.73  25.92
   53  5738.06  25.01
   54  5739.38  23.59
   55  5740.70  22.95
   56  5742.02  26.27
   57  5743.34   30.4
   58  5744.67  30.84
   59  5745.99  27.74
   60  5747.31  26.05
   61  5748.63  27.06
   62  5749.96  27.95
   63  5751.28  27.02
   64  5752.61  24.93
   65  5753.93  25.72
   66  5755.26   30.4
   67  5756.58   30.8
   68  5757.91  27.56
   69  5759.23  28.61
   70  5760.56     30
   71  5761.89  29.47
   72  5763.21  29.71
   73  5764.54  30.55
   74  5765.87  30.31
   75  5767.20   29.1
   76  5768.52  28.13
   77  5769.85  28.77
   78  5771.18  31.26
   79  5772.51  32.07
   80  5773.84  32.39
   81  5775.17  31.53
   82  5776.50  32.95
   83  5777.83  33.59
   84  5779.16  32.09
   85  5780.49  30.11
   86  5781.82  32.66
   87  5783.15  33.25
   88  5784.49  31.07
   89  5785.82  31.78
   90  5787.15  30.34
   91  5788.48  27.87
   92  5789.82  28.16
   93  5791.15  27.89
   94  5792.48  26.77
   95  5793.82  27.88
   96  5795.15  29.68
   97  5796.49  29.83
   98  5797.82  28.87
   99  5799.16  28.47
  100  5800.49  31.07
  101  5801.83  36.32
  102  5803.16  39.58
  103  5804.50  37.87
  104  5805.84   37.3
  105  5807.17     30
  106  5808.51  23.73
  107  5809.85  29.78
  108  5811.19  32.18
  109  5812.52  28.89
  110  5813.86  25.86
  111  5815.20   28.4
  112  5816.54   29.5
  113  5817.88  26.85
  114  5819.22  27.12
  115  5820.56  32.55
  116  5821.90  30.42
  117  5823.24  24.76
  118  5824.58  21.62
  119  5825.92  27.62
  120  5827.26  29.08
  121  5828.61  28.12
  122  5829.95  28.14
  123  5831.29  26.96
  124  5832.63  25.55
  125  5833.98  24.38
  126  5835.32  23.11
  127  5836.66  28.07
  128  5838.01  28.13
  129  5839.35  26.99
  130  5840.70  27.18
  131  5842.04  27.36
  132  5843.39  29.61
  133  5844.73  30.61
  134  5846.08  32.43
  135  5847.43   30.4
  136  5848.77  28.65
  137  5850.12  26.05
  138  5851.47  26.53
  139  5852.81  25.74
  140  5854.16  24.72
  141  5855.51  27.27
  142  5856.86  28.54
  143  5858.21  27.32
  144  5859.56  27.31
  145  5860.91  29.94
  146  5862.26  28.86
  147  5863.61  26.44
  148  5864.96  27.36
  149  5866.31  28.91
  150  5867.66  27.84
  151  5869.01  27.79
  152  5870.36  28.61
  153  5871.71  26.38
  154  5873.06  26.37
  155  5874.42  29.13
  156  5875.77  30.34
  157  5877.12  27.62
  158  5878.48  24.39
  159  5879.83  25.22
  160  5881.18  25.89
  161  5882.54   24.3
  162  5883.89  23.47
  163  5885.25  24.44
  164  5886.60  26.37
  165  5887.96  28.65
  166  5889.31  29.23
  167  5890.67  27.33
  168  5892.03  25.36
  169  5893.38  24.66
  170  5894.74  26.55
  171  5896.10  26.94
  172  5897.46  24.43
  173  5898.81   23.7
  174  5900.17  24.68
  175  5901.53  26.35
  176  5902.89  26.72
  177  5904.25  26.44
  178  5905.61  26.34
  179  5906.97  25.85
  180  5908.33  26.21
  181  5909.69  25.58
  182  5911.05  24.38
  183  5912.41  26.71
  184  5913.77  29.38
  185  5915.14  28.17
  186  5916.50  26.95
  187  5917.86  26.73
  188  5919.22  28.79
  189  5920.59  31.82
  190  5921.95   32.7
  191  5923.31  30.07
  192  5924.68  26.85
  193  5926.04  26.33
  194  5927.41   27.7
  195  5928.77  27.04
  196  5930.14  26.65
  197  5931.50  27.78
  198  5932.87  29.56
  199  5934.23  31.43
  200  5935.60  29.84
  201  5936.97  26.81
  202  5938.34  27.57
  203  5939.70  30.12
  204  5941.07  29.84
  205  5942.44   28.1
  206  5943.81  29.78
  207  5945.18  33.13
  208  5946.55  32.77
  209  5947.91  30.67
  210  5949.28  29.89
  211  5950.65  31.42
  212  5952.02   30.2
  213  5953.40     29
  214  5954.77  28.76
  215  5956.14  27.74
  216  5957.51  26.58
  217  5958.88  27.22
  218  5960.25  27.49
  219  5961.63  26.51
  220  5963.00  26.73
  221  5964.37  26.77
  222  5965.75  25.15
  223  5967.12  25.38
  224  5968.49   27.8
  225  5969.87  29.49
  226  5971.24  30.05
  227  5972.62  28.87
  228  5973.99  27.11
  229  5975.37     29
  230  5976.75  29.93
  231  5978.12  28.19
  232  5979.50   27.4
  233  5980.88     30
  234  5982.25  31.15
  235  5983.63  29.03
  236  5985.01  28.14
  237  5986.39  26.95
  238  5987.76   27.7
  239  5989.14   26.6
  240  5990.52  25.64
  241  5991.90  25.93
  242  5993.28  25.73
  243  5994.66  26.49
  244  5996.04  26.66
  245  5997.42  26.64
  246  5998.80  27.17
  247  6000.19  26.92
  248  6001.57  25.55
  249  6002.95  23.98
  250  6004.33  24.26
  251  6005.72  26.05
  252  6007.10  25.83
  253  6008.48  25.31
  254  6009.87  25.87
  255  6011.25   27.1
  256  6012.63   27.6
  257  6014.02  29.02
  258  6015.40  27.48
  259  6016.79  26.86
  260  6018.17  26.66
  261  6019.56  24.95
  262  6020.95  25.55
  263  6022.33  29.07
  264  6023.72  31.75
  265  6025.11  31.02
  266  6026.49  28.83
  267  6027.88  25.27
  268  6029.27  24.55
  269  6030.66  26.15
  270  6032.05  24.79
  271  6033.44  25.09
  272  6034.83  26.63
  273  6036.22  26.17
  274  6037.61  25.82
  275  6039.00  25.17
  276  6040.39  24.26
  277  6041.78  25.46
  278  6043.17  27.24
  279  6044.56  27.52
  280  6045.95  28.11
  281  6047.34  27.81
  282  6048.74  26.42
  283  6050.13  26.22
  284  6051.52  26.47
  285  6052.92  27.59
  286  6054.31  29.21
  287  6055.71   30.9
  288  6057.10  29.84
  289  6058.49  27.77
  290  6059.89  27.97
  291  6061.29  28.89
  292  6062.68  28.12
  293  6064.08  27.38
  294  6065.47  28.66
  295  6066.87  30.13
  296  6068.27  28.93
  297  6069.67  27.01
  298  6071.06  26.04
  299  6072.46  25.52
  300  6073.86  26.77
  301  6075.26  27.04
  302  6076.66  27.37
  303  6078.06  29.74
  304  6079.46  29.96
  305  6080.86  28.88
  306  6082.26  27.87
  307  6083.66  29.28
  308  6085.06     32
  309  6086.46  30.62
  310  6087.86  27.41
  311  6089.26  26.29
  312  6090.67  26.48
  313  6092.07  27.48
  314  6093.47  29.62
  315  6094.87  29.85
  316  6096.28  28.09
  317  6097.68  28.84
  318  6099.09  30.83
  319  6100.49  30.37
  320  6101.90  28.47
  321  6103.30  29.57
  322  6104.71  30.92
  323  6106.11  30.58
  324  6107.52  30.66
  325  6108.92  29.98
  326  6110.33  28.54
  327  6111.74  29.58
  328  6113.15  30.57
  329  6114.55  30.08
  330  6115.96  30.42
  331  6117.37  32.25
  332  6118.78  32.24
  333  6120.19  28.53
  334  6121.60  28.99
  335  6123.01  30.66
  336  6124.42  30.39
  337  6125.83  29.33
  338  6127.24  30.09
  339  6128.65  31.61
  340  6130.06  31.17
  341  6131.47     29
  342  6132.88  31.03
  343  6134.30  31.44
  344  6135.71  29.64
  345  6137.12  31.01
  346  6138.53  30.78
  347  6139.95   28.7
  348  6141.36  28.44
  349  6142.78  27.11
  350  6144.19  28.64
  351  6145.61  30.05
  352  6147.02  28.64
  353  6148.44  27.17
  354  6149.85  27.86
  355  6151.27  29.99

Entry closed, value 1.1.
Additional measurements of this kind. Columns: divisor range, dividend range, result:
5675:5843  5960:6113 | 1.08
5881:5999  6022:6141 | 1.08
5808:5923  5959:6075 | 1.05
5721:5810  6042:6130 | 1.11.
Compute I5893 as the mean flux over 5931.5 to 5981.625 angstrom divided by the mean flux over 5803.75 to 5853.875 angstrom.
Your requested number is 1.02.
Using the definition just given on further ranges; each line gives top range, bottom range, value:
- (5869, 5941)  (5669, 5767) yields 1.01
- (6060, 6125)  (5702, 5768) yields 1.09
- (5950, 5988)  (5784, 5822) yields 0.93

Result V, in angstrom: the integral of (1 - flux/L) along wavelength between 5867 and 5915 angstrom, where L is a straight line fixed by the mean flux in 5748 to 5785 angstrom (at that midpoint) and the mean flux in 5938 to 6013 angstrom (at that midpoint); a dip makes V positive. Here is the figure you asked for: 3.8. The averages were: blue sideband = 30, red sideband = 27.8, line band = 26.4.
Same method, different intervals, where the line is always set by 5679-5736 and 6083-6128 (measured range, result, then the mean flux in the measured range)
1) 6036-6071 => 2.04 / 27.6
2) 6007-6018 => 0.77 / 26.9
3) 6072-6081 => 0.47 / 27.9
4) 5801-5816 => -2.42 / 31.8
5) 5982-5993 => 0.50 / 27.4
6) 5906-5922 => 0.36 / 27.6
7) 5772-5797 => -3.16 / 30.6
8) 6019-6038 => 1.44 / 26.9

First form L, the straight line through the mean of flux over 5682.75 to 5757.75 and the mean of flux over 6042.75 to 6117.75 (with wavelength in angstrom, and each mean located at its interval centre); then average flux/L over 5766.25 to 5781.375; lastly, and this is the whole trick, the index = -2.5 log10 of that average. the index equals -0.16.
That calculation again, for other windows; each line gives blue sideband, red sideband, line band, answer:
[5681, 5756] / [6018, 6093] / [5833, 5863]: -0.027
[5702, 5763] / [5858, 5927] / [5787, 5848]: -0.085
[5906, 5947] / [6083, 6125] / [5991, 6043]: 0.103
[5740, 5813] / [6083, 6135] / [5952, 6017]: 0.098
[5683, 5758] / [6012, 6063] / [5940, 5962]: -0.088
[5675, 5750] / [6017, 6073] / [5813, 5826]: -0.026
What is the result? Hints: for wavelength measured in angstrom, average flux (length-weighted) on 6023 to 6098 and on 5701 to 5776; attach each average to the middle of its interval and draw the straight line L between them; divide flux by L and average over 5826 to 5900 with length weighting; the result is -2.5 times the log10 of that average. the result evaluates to 0.01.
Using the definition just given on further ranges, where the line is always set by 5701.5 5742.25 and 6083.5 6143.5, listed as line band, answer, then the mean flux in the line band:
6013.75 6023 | 0.07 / 27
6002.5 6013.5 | 0.11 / 25.8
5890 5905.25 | 0.07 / 25.8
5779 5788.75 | -0.19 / 31.2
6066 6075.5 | 0.07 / 27.4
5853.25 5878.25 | -0.02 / 27.7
